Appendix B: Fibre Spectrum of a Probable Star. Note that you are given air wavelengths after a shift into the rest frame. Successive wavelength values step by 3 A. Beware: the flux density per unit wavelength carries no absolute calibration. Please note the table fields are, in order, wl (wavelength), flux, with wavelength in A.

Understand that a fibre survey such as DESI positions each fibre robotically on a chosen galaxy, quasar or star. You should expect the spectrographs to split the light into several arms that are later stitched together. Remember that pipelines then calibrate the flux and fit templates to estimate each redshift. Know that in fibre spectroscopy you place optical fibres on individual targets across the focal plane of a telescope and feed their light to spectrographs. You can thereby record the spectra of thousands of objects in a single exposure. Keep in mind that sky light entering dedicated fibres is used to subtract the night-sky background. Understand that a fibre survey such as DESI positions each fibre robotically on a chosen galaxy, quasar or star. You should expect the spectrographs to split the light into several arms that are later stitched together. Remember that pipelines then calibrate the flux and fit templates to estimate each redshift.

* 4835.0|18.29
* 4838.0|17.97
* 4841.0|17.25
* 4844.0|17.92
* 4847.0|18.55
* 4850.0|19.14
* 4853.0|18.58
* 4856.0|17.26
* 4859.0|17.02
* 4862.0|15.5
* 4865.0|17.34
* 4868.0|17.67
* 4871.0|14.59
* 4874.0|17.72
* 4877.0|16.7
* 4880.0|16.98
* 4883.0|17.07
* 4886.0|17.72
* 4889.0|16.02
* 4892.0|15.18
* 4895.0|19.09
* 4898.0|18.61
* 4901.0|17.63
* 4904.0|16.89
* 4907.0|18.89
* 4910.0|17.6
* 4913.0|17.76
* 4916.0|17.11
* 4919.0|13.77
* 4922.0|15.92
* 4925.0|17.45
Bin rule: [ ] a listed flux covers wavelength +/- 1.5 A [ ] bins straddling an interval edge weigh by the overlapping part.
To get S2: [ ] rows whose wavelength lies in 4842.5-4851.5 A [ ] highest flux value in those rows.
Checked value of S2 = 19.14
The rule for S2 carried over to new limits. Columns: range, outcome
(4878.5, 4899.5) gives 19.09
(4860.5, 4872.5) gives 17.67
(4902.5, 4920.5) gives 18.89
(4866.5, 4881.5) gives 17.72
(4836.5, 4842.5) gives 17.97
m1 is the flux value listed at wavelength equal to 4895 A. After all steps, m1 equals 19.09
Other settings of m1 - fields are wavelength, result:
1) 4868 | 17.67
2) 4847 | 18.55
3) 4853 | 18.58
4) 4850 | 19.14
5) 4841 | 17.25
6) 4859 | 17.02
